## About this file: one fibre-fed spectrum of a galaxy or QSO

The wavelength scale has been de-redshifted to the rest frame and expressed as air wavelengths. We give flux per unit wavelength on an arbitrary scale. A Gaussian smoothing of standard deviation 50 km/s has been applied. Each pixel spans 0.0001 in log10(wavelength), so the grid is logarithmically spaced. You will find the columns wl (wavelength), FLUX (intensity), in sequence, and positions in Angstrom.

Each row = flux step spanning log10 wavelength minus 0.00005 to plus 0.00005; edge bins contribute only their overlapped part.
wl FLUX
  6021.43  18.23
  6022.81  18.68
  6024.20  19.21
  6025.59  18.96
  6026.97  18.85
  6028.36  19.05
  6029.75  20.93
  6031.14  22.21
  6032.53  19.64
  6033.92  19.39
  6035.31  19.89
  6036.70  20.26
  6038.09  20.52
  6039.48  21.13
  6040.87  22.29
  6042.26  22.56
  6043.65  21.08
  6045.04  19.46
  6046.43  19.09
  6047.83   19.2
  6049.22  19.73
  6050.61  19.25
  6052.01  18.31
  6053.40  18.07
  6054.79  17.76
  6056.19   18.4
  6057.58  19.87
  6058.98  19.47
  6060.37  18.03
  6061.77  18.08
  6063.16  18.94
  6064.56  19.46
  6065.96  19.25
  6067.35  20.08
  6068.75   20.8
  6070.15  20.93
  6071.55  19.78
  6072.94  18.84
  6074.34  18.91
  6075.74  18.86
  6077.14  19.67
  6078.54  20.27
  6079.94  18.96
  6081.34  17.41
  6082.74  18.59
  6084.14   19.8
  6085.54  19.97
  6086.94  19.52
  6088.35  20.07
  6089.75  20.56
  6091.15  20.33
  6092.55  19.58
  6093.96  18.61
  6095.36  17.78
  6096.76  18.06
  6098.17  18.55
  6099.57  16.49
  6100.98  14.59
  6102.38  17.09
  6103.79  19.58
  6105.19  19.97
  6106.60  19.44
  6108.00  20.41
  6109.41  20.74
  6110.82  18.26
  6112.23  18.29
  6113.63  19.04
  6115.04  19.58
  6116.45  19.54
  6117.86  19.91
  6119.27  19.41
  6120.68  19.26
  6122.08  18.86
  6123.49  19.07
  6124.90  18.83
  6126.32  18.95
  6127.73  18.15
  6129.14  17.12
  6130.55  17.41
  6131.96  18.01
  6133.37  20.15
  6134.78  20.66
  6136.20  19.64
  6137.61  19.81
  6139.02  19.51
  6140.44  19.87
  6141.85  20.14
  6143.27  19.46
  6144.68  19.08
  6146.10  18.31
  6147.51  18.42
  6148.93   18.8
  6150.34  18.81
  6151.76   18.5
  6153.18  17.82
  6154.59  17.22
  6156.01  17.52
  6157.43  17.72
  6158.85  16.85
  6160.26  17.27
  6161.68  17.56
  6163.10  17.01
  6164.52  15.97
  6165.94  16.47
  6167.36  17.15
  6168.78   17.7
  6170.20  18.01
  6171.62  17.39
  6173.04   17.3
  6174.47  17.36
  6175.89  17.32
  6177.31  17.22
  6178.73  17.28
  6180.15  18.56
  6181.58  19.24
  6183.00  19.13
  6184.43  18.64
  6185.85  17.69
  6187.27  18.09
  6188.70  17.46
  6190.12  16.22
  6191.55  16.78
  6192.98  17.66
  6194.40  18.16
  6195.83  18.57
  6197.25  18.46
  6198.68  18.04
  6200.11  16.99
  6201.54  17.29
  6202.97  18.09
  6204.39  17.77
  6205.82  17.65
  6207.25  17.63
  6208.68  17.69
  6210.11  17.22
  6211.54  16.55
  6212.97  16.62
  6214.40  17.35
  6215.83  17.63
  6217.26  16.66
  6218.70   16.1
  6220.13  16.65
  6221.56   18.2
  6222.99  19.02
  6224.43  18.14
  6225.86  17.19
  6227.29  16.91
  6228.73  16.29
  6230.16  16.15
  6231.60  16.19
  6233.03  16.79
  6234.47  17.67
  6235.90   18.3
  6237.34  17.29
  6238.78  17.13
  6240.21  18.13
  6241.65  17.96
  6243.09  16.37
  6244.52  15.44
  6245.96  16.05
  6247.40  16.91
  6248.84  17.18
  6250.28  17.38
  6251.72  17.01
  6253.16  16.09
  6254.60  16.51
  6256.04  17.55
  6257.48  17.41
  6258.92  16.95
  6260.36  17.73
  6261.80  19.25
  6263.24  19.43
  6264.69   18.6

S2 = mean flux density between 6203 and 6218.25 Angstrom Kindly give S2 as 17.3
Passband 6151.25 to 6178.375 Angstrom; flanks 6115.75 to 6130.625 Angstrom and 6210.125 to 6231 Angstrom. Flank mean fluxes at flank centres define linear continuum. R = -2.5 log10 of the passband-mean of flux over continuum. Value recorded 0.05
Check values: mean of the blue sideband 18.8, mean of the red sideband 17.1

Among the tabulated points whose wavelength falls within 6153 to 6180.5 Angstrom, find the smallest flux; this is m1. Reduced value 15.97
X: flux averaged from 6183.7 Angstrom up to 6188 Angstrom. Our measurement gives 18.1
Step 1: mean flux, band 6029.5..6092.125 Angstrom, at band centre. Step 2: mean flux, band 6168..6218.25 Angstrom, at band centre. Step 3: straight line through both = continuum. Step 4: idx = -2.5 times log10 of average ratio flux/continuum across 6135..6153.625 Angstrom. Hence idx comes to -0.04 mag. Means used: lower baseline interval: 19.7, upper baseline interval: 17.6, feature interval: 19.1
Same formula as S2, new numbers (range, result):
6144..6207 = 17.7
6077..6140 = 19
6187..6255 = 17.2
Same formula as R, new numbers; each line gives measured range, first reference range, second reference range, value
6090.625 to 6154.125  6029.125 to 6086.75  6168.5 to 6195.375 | -0.01 mag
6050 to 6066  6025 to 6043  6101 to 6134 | 0.07 mag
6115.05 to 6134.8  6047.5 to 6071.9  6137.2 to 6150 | 0.02 mag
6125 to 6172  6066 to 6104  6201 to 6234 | -0.01 mag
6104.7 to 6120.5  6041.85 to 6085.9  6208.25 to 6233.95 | -0.05 mag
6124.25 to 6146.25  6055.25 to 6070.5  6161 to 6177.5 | -0.07 mag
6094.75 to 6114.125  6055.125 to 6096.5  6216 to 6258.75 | 0.03 mag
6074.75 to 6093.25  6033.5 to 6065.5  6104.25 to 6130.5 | -0.01 mag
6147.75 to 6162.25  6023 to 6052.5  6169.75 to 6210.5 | 0.03 mag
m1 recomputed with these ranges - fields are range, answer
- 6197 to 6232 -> 16.1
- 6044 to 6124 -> 14.59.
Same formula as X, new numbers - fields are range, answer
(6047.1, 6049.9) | 19.4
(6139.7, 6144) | 19.8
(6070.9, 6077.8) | 19.2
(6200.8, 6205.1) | 17.7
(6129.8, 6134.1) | 18.6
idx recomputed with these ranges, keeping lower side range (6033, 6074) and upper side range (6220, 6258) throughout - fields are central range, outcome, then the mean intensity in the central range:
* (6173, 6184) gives 0.00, 18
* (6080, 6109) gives 0.01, 18.8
